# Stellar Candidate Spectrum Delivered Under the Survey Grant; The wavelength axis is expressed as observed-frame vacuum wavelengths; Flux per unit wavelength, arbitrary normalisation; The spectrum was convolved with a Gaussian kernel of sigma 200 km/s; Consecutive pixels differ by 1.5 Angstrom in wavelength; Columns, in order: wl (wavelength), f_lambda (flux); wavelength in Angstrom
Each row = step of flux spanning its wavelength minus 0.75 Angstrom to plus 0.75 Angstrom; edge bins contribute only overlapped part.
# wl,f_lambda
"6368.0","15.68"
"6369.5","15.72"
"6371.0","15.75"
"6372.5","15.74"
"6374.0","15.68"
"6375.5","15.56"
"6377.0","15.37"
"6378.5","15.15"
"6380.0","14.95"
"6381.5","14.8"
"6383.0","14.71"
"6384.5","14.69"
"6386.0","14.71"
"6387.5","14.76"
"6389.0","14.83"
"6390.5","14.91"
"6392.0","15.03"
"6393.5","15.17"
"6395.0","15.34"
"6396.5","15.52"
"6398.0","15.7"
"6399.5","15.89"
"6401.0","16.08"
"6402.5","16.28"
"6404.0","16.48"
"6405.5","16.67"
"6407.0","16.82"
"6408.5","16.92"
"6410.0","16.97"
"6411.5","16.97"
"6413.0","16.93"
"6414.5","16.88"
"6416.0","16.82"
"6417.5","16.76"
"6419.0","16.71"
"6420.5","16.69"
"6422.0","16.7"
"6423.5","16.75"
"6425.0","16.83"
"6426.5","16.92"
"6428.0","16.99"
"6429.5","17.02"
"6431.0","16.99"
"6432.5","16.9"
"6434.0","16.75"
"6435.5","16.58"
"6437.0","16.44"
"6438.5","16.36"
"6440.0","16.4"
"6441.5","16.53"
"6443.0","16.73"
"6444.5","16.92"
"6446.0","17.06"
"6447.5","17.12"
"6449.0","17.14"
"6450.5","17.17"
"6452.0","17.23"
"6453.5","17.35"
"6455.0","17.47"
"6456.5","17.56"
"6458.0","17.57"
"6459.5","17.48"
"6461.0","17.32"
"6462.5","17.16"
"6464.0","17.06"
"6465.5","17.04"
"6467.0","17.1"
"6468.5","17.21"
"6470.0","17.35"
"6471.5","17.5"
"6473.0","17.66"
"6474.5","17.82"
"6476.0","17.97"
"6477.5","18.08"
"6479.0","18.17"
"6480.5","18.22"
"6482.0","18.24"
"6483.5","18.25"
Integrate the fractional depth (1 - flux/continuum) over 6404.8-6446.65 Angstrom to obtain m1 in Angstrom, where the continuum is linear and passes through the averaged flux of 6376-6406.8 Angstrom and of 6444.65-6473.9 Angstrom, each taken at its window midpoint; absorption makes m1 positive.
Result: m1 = -1.2 Angstrom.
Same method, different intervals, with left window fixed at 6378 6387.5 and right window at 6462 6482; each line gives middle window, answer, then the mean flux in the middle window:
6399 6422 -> -1.4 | 16.7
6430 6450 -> -0.2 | 16.8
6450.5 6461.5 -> -0.2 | 17.4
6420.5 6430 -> -0.4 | 16.9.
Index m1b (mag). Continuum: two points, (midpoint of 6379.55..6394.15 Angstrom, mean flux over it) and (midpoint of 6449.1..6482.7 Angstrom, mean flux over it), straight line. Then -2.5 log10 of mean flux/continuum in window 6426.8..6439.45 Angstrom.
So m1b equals -0.022 mag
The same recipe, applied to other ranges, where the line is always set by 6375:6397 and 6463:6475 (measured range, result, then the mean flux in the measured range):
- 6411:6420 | -0.07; 16.8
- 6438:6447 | -0.01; 16.7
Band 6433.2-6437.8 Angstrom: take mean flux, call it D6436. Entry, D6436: 16.6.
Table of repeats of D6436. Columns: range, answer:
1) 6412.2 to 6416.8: 16.9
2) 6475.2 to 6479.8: 18.1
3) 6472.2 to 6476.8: 17.8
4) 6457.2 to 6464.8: 17.3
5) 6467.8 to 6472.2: 17.4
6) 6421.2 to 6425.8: 16.8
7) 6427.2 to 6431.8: 17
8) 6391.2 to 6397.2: 15.3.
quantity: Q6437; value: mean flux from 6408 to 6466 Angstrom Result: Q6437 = 17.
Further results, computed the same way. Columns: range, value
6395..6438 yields 16.6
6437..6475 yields 17.2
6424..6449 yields 16.8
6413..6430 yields 16.8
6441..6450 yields 16.9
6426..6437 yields 16.8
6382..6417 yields 15.9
